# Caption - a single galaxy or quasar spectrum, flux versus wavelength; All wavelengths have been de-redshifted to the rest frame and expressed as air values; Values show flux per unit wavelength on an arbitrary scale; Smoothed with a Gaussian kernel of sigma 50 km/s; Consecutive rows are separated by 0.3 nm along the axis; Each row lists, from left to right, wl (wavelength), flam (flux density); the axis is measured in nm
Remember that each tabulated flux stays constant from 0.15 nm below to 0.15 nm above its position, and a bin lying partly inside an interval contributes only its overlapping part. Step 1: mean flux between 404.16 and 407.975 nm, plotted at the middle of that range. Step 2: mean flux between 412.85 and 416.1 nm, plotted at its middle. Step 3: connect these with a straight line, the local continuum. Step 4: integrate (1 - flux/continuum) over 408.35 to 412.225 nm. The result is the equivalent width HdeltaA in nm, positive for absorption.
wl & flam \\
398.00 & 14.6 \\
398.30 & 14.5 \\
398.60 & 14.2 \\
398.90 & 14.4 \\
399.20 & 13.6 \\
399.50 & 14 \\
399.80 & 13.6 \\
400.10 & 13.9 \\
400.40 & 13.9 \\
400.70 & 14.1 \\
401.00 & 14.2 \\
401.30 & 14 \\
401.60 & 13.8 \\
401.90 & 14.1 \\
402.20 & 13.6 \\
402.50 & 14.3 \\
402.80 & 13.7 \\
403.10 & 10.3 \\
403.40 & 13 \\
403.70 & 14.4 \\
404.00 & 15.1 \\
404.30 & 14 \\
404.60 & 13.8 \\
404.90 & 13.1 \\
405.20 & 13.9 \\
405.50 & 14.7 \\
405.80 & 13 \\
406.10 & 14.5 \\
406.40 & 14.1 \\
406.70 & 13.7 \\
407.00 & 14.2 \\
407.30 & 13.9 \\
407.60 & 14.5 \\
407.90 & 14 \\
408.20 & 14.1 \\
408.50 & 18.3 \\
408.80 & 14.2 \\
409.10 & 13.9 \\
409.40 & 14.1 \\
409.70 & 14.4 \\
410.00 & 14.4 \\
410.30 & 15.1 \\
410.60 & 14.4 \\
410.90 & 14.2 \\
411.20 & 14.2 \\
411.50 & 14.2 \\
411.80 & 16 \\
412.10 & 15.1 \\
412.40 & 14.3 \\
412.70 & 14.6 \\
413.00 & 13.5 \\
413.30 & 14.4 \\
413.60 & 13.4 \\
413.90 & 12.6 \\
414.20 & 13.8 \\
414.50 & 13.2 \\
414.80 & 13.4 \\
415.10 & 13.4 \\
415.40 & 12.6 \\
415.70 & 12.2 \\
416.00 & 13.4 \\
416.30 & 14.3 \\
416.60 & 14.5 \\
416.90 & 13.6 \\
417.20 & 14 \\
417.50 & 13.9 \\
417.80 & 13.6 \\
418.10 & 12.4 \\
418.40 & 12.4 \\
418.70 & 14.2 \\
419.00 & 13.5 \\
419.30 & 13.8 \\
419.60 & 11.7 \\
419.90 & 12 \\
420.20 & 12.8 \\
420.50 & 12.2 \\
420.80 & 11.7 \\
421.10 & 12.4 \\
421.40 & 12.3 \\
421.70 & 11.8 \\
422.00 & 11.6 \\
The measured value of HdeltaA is -0.342 nm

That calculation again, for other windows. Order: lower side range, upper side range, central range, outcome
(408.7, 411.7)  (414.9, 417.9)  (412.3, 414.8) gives 0.04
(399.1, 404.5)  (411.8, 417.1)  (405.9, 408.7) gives -0.16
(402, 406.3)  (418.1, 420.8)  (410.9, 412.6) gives -0.19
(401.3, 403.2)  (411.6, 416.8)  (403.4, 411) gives -0.39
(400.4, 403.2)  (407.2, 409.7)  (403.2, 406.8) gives 0.06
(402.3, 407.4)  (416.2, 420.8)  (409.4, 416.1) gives -0.26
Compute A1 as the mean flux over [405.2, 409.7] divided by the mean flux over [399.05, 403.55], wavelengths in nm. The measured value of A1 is 1.1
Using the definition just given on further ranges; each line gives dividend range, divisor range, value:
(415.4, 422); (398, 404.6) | 0.93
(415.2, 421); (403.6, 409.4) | 0.92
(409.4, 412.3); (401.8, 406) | 1.07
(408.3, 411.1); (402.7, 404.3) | 1.11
